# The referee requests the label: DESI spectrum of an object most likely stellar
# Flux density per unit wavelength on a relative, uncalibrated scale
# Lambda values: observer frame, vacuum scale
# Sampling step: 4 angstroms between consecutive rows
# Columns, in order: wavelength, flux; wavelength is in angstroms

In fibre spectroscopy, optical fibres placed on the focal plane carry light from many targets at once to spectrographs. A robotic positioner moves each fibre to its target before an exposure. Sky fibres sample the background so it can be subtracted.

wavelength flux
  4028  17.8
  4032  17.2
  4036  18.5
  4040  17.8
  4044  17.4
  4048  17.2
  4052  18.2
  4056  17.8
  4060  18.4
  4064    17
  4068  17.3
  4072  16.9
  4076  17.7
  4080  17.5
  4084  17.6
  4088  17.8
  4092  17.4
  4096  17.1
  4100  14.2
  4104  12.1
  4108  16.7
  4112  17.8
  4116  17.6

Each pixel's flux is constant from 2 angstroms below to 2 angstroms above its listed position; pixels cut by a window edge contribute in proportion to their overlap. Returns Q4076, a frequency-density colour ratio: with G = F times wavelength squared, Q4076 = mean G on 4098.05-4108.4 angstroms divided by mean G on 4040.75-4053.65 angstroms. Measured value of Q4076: 0.82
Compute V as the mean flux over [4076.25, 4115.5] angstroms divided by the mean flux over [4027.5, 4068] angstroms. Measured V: 0.9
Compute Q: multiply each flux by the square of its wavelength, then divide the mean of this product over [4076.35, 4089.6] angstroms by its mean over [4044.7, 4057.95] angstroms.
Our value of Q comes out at 1.01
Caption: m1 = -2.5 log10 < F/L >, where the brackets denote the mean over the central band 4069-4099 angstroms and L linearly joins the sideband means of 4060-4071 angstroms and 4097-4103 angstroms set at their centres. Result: -0.11 mag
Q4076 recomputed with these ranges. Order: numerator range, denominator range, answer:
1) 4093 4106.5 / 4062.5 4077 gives 0.87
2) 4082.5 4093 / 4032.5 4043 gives 1.01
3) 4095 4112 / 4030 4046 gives 0.89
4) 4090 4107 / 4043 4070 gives 0.89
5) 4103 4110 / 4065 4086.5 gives 0.86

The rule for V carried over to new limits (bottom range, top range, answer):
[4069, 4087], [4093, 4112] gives 0.89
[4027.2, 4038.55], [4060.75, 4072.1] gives 0.97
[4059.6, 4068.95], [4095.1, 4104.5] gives 0.83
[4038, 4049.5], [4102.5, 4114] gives 0.90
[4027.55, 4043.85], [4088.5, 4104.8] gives 0.88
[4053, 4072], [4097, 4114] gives 0.87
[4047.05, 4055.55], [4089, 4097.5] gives 0.97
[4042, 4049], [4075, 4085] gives 1.02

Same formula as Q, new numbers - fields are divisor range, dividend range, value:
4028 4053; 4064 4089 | 1.00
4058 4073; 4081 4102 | 0.98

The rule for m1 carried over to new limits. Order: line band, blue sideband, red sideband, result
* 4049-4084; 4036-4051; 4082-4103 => -0.03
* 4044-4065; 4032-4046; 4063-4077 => -0.01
